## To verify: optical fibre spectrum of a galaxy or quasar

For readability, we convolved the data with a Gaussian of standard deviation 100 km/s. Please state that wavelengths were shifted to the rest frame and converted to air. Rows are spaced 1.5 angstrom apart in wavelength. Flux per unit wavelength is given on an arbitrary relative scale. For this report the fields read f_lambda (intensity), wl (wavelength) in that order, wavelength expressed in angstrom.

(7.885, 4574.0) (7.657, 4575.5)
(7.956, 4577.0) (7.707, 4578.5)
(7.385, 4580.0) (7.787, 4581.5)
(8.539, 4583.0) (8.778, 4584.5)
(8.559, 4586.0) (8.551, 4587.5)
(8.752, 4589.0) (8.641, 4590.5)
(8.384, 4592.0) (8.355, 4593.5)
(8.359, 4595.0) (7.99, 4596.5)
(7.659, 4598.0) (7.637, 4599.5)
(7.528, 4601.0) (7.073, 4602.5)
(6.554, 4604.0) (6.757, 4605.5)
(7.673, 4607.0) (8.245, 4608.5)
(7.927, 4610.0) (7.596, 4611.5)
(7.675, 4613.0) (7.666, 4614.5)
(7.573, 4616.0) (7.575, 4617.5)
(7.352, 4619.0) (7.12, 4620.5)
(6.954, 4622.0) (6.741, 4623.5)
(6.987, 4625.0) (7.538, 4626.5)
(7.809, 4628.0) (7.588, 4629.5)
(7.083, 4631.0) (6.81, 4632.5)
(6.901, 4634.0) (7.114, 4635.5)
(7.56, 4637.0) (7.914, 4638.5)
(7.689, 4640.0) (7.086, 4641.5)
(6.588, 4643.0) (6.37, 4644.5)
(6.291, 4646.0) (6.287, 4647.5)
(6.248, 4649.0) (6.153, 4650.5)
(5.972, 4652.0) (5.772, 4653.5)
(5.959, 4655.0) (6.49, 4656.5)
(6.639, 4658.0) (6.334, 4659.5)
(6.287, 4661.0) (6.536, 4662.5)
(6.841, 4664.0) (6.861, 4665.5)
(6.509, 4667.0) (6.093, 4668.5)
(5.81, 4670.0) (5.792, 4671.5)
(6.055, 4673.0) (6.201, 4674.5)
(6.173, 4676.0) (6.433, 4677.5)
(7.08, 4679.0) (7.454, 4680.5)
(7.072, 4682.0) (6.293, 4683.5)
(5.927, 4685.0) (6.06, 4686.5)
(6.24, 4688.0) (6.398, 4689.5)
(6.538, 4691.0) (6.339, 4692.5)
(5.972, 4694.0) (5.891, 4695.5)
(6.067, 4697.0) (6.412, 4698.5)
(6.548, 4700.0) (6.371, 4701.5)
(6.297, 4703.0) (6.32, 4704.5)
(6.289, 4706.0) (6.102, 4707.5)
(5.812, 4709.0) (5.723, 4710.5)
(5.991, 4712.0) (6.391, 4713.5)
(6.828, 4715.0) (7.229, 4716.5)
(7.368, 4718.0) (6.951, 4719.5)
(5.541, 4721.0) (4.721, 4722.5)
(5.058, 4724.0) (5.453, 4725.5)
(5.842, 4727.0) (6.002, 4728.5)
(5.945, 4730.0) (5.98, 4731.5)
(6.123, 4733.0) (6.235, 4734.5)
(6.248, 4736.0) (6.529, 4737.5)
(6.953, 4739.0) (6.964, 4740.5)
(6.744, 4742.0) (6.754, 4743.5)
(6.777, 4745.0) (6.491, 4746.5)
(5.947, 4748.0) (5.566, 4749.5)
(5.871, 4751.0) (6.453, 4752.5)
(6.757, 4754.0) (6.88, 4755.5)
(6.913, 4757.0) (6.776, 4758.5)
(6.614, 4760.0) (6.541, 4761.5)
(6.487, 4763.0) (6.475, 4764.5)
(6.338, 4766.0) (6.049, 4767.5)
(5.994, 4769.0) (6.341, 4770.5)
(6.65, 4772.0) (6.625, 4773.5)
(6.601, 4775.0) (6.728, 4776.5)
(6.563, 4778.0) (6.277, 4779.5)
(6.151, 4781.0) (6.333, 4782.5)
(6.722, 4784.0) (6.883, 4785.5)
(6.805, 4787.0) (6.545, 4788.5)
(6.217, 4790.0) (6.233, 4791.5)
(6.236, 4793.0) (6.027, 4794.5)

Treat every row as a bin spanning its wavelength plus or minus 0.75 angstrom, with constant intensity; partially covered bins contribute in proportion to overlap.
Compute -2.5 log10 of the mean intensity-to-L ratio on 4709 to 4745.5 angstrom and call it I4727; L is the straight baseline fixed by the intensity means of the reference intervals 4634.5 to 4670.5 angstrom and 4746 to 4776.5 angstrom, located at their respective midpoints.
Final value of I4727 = 0.04 mag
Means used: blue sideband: 6.57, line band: 6.25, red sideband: 6.43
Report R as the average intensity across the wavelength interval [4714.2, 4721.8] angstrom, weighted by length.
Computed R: 6.77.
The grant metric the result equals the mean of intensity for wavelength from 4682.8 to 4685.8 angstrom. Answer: 6.11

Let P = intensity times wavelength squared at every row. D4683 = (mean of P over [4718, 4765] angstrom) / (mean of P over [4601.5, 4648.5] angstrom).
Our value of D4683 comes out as 0.92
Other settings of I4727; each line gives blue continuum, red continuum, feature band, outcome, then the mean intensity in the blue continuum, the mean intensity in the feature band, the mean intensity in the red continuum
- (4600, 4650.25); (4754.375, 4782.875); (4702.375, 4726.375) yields 0.11 mag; 7.2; 6.13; 6.5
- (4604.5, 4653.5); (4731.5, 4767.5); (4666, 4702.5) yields 0.08 mag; 7.13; 6.33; 6.48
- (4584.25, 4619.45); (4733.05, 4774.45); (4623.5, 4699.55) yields 0.12 mag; 7.86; 6.57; 6.47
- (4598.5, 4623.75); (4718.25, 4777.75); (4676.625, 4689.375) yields 0.05 mag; 7.41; 6.56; 6.32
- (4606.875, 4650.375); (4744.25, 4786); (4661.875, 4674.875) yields 0.11 mag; 7.22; 6.3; 6.45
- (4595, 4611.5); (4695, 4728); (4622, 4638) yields 0.00 mag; 7.55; 7.21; 6.15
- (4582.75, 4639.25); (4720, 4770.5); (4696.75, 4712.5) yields 0.08 mag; 7.66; 6.18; 6.25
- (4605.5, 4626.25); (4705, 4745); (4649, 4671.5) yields 0.11 mag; 7.44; 6.29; 6.23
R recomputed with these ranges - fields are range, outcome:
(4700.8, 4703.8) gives 6.33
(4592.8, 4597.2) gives 8.24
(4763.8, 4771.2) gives 6.24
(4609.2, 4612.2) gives 7.77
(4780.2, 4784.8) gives 6.41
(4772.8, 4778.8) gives 6.63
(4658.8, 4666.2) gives 6.57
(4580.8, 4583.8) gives 8.18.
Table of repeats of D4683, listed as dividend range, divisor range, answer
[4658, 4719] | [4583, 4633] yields 0.86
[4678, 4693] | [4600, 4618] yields 0.90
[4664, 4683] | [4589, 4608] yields 0.86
